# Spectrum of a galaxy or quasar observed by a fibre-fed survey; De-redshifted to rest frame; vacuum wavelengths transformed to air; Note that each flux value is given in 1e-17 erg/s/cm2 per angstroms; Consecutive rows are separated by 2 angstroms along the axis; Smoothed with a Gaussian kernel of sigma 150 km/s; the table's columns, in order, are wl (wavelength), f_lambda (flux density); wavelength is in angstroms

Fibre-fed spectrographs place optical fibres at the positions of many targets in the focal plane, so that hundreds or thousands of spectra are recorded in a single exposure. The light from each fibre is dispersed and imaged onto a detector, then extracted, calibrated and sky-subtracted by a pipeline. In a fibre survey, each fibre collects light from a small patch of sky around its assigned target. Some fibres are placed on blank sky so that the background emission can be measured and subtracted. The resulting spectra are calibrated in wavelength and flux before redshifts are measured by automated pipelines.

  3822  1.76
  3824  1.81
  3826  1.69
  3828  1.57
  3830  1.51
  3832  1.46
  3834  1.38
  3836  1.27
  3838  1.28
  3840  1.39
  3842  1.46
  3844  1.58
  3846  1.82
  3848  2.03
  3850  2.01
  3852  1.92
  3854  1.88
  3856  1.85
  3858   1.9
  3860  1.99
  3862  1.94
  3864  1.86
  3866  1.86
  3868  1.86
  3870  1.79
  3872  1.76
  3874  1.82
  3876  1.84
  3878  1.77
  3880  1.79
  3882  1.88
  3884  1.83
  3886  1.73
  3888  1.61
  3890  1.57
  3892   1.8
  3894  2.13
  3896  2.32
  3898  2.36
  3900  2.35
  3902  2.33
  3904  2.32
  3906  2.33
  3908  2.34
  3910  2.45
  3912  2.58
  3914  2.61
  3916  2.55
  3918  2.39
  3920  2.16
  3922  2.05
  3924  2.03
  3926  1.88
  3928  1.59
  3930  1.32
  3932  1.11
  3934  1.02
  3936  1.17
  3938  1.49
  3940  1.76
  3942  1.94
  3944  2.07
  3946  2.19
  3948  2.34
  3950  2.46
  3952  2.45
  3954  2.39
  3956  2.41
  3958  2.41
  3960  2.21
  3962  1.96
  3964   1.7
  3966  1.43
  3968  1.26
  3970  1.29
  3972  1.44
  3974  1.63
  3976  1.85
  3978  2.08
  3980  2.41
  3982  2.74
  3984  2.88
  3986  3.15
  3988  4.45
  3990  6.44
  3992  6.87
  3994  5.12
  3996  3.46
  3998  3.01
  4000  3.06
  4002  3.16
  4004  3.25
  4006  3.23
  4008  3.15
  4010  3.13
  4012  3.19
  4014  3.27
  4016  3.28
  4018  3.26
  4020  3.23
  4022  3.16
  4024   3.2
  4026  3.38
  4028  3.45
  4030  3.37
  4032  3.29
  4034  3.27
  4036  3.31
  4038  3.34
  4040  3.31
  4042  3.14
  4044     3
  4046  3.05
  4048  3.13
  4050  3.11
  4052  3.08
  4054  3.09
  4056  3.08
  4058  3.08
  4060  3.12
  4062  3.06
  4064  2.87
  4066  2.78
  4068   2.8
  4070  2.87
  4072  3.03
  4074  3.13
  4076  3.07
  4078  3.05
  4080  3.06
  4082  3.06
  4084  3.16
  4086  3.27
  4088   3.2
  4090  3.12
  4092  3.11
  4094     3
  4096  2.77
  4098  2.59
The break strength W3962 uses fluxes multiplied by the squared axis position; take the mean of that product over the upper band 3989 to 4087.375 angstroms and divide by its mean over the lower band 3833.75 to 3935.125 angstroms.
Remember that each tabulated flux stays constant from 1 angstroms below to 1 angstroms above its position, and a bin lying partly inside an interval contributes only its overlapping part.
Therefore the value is 1.9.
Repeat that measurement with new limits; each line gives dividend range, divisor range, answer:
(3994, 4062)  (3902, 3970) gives 1.69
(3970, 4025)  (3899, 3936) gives 1.66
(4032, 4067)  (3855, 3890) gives 1.87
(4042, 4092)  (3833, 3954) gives 1.74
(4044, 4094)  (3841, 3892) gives 1.87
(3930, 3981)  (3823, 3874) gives 1.14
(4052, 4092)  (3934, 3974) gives 1.72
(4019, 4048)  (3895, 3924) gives 1.47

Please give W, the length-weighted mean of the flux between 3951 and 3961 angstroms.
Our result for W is 2.37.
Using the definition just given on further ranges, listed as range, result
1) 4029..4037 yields 3.31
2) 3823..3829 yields 1.69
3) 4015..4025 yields 3.23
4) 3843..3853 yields 1.87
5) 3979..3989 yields 3.13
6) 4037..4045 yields 3.2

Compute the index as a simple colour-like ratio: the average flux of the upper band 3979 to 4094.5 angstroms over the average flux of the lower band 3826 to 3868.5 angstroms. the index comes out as 1.94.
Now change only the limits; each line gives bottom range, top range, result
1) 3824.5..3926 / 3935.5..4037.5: 1.48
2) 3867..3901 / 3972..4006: 1.80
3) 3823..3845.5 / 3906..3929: 1.50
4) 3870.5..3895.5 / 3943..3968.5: 1.17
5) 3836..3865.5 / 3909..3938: 1.08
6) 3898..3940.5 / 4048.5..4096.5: 1.52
